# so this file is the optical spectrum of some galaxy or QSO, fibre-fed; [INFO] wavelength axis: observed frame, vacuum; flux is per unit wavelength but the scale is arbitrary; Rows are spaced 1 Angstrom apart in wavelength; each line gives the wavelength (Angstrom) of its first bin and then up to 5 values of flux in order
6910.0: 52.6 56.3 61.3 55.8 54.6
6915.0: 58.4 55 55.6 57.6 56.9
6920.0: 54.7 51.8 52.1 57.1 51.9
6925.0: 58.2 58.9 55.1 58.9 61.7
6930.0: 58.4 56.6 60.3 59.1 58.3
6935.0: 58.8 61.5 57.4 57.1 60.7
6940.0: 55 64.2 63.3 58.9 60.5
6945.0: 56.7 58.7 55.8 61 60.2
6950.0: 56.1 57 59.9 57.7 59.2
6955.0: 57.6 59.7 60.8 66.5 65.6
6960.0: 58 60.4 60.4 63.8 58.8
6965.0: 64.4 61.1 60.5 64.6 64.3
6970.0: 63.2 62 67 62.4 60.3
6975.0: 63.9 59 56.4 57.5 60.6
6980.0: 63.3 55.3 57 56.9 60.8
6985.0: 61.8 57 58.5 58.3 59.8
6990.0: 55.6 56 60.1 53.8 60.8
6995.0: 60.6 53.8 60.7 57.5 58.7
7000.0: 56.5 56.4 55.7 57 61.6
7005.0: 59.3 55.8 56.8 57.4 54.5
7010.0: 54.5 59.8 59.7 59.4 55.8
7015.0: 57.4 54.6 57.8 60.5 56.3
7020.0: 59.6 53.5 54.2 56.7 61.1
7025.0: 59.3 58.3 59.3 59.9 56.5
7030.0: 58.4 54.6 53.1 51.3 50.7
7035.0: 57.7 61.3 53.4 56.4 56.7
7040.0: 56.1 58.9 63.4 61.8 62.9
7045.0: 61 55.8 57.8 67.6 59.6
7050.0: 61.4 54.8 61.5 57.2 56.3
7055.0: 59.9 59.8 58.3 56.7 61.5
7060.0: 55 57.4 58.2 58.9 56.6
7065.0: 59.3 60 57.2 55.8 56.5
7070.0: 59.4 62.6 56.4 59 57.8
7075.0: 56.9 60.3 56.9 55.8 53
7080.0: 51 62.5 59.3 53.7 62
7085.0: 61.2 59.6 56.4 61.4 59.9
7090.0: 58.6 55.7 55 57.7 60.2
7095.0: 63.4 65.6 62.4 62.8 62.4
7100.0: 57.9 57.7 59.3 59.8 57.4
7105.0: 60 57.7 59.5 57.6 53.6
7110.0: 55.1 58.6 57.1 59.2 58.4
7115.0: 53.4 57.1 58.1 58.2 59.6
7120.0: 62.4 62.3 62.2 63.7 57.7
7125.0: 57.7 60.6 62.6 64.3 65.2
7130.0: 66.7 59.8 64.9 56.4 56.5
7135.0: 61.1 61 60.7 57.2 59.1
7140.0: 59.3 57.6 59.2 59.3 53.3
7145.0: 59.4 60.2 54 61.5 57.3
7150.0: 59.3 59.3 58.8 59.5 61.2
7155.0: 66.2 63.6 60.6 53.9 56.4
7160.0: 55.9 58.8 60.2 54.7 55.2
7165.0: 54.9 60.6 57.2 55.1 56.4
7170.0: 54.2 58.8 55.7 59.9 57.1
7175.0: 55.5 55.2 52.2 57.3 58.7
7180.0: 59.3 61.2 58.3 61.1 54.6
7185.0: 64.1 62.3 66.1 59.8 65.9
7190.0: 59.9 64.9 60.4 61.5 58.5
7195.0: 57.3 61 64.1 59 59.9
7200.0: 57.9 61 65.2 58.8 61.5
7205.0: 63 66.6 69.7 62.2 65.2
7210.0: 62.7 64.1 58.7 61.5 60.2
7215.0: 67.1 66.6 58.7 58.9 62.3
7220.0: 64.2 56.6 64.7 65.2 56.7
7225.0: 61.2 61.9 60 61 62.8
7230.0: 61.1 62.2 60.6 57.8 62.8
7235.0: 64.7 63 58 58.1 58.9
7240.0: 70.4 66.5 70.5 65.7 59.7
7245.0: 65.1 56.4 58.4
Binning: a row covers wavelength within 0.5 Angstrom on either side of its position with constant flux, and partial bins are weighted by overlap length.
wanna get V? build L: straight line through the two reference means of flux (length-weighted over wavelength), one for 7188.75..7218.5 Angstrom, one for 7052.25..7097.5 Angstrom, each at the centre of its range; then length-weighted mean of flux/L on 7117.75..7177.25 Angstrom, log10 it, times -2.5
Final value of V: 0.03 mag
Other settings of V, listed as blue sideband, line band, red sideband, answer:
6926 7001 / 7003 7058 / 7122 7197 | 0.029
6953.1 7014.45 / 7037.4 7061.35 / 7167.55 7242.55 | 0.015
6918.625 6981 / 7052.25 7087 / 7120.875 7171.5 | 0.025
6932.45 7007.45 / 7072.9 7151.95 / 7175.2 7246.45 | 0.029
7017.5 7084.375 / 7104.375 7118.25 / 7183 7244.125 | 0.039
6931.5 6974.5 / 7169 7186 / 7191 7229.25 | 0.070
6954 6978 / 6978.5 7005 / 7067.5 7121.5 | 0.050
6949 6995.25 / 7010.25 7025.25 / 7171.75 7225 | 0.049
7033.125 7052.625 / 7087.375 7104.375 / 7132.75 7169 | -0.023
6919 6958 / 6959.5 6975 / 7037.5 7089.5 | -0.068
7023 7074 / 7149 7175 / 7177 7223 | 0.048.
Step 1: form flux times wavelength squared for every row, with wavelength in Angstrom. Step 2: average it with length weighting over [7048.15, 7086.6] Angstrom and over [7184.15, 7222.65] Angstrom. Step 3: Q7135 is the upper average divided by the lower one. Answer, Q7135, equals 1.11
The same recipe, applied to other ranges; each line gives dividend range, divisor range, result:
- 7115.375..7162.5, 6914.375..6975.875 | 1.06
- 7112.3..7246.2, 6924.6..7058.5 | 1.08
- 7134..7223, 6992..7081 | 1.08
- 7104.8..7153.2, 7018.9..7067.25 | 1.05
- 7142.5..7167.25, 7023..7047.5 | 1.05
